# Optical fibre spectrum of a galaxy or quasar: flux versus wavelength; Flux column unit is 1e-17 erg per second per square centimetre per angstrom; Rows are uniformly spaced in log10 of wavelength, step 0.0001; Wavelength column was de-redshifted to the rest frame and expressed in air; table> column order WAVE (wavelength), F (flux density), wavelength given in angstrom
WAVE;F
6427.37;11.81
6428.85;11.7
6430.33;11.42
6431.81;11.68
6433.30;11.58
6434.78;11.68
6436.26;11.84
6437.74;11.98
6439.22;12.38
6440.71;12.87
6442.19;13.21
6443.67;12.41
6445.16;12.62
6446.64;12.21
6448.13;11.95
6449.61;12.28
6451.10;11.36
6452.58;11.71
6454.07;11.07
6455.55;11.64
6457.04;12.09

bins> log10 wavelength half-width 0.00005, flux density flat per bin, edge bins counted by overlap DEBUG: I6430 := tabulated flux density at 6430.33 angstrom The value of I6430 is 11.42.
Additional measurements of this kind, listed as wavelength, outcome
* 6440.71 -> 12.87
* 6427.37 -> 11.81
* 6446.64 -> 12.21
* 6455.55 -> 11.64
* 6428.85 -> 11.7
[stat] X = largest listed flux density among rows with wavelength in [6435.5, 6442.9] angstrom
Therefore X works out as 13.21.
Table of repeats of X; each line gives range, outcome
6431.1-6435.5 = 11.68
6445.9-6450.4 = 12.28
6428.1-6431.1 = 11.7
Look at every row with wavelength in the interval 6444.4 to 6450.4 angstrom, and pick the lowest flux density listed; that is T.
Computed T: 11.95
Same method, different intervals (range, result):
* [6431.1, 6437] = 11.58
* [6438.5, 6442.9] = 12.38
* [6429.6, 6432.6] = 11.42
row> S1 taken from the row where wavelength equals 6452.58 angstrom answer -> 11.71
